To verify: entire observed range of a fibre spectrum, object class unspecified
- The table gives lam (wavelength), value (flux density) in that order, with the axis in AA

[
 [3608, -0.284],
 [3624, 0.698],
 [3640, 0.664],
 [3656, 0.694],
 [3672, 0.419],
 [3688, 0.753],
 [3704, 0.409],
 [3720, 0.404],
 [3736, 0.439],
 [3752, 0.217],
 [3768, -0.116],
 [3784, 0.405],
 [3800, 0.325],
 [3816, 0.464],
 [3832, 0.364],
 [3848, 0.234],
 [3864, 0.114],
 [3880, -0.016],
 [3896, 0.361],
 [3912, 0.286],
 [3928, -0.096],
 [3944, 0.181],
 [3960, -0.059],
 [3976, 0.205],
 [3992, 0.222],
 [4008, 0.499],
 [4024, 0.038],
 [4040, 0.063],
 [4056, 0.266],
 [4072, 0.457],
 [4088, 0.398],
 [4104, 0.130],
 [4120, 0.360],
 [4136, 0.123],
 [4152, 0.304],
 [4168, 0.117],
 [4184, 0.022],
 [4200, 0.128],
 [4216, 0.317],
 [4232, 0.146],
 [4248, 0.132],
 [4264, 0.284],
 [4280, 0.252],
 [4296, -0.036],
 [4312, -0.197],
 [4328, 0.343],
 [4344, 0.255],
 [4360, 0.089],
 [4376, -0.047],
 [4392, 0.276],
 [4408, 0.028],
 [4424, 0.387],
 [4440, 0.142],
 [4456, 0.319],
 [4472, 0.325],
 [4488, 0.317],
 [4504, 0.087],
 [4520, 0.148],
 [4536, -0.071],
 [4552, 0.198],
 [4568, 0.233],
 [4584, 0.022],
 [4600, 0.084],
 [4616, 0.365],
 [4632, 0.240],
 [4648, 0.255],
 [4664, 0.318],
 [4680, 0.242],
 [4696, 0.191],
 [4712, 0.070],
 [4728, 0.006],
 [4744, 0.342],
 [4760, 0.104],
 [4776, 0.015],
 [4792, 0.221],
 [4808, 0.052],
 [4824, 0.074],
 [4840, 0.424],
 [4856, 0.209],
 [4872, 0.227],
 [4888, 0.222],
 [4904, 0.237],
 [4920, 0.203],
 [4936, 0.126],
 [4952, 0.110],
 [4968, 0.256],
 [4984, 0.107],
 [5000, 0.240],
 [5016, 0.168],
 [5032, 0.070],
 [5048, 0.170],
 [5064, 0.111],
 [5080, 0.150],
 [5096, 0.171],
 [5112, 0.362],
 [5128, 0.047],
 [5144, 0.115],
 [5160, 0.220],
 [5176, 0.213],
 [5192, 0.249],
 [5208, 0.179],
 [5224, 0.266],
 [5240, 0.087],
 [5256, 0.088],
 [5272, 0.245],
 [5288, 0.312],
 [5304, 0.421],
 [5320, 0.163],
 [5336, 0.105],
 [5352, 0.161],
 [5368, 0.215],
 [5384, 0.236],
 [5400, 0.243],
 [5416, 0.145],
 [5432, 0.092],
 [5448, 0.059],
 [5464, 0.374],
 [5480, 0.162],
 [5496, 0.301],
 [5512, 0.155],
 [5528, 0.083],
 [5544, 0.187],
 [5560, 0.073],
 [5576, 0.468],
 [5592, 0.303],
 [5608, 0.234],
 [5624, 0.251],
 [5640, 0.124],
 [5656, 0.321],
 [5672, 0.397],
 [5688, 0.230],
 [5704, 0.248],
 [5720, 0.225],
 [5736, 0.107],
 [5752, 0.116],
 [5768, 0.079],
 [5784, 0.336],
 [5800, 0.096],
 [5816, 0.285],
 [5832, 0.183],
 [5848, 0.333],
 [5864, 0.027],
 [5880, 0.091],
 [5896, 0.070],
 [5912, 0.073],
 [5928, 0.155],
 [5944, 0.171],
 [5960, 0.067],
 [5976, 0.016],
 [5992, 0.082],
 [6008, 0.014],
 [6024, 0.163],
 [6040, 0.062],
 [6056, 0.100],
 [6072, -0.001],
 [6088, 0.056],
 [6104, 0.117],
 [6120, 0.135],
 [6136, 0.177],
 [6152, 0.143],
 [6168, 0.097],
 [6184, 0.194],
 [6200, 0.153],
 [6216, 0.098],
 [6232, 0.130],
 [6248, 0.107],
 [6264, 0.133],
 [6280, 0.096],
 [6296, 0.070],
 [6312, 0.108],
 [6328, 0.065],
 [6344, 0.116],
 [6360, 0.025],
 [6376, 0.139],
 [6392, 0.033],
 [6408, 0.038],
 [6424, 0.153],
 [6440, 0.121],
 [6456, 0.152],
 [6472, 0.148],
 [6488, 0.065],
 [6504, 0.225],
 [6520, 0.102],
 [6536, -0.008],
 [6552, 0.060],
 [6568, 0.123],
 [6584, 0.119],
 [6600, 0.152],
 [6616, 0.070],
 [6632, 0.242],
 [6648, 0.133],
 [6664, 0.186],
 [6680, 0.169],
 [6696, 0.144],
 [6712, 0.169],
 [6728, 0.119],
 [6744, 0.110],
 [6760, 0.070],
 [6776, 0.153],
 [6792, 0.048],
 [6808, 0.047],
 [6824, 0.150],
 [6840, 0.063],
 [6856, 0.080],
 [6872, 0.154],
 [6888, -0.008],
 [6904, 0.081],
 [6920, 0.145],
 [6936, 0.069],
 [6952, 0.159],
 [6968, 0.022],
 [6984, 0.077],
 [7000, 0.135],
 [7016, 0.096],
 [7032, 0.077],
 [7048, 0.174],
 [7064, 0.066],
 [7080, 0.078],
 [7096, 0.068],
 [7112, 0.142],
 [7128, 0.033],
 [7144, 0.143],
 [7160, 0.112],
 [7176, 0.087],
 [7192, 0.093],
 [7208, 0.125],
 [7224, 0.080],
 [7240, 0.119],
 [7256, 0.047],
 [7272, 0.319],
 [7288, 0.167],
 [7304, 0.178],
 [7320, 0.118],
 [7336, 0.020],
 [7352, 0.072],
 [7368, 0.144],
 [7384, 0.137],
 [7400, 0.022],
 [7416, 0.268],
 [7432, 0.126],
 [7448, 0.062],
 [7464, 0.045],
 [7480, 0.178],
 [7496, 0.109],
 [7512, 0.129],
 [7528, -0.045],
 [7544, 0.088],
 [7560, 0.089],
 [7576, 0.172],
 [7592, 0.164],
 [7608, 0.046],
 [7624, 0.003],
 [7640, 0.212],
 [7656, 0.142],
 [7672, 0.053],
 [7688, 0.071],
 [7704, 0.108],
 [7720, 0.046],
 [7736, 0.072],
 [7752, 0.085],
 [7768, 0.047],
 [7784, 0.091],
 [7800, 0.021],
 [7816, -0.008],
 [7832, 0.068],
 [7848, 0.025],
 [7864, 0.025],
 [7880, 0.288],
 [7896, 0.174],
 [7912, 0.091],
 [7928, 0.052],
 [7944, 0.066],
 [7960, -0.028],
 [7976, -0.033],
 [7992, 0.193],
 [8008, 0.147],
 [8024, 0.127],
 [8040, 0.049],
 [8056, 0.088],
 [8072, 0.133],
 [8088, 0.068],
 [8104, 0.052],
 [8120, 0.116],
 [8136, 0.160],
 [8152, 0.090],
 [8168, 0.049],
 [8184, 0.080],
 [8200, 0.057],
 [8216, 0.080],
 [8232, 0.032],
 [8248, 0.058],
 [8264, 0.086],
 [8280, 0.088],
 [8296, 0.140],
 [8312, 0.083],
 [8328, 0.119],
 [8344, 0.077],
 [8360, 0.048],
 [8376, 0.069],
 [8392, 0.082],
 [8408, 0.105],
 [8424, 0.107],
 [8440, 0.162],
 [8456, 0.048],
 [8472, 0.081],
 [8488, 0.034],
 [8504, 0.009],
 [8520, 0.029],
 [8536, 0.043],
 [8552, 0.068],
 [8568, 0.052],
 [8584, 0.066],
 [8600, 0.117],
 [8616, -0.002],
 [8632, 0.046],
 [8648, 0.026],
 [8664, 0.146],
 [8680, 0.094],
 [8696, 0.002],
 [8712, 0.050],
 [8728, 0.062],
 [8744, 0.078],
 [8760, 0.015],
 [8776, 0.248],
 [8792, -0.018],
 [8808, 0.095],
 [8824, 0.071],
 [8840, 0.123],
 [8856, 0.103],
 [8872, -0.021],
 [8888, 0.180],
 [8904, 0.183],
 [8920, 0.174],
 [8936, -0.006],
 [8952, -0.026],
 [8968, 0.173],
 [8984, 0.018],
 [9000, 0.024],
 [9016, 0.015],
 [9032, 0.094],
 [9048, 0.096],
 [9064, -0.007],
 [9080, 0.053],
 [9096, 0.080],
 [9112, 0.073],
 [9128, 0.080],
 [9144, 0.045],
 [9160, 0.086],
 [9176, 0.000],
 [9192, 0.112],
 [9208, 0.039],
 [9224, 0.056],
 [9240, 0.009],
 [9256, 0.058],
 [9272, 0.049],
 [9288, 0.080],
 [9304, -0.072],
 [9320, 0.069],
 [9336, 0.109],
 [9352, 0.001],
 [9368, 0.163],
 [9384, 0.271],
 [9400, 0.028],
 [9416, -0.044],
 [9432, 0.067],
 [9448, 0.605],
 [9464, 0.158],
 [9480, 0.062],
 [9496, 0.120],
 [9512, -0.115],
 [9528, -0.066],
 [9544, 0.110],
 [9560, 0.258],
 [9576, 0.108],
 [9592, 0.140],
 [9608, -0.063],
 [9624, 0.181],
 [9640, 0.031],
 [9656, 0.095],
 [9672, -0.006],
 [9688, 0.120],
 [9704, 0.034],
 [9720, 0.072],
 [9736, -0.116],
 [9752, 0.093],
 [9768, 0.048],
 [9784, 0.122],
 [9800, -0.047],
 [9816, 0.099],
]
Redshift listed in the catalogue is 0.13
